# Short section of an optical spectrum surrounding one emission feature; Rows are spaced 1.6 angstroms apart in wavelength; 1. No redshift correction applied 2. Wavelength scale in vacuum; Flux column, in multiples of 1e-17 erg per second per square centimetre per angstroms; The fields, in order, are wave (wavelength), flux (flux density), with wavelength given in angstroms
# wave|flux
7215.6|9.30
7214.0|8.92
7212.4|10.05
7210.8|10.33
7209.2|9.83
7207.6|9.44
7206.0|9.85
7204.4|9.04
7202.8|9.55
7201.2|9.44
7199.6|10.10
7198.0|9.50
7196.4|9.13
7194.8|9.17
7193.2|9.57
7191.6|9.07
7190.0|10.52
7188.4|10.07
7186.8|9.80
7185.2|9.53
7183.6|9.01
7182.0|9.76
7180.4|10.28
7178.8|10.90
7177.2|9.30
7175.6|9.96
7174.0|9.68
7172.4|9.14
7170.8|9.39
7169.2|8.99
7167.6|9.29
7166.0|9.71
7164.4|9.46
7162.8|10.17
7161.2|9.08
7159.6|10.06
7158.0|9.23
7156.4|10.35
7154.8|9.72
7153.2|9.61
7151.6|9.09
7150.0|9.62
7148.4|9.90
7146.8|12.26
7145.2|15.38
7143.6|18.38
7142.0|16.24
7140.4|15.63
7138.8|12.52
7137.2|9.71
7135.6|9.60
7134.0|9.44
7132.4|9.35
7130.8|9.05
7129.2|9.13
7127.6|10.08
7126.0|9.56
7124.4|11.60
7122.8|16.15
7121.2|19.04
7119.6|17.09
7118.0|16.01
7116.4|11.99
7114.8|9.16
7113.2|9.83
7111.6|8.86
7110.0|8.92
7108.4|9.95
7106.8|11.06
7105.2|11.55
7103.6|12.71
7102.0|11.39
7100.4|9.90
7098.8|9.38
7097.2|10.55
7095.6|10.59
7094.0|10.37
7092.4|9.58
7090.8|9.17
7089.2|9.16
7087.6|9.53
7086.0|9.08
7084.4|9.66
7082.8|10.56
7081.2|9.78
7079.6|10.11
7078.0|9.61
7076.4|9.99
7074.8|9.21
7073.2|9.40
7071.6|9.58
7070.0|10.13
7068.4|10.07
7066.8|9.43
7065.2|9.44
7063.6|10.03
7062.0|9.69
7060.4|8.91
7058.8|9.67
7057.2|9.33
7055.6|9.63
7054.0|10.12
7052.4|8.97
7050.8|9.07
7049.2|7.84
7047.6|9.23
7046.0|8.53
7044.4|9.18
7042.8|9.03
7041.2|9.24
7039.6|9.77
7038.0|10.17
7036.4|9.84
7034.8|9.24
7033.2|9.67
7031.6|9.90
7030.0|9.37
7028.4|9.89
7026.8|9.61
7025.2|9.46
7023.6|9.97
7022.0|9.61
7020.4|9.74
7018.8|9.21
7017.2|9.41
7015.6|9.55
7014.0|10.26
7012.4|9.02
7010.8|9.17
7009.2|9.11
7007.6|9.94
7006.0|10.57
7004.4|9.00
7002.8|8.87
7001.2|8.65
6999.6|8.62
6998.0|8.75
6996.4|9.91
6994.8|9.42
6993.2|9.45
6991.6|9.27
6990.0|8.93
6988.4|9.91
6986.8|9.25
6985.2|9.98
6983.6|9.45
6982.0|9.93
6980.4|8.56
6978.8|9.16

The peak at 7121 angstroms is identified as H-alpha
